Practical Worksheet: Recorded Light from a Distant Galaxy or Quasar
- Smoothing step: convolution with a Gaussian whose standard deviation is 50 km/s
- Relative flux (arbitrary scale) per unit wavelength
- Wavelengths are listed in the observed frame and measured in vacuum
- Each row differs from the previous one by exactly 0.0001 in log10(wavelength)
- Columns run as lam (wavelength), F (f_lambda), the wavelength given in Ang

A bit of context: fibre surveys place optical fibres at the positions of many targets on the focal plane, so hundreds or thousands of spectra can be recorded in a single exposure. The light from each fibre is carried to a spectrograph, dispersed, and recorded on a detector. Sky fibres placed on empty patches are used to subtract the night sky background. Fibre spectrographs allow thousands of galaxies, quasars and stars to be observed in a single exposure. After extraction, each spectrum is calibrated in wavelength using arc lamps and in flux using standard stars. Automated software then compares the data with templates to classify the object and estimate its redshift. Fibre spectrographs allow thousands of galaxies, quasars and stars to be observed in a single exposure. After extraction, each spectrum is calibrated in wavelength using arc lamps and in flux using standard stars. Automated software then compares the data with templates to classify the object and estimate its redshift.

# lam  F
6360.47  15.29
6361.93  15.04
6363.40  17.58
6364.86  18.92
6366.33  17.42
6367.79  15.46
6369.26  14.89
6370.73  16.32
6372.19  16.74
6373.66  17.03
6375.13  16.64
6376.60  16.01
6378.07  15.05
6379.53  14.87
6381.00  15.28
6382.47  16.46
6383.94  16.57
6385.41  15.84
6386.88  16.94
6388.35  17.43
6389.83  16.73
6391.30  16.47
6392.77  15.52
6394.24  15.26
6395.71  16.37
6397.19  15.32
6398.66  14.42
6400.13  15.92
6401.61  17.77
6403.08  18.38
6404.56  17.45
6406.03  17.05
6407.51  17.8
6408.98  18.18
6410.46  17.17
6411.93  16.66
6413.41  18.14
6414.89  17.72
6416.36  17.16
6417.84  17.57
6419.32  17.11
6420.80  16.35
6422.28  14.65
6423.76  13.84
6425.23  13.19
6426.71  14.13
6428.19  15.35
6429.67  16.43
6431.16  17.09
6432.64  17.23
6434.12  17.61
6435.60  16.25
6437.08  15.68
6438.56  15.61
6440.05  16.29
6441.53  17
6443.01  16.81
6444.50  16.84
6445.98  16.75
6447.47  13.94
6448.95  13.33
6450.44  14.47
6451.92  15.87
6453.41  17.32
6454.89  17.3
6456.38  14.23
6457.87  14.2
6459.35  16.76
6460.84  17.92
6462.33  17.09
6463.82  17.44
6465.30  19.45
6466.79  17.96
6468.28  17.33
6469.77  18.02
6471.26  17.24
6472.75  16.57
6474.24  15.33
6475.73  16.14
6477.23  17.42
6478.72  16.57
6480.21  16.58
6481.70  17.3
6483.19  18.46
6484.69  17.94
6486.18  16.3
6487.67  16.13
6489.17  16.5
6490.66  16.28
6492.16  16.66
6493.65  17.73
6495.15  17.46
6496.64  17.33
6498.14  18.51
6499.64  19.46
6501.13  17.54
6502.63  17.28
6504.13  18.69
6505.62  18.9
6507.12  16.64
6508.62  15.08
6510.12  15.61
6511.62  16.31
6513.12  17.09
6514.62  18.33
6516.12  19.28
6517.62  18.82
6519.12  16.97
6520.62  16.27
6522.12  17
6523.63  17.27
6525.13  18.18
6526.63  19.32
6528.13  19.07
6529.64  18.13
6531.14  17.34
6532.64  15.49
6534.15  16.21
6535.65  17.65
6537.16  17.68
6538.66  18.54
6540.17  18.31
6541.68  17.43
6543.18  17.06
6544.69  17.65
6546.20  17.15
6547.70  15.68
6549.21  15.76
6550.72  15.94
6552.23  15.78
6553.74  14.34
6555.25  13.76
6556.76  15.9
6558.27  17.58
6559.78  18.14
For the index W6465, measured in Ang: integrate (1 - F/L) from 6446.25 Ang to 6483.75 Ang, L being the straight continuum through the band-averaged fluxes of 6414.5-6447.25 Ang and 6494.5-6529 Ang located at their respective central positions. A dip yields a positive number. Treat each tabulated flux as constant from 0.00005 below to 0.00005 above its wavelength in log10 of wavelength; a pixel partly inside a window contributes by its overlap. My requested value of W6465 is 0.5 Ang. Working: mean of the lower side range 16.2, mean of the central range 16.6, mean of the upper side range 17.7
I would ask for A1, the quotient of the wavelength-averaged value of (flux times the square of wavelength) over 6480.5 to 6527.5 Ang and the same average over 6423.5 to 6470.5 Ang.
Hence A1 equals 1.09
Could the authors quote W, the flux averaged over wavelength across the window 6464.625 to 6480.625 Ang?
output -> 17.1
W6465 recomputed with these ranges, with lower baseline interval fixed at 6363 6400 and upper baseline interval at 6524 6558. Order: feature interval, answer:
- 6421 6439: 0.9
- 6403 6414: -0.8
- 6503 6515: -0.2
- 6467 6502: -1.0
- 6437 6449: 0.4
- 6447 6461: 0.9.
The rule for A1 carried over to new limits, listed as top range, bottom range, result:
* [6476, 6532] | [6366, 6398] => 1.13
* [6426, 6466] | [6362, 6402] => 1.02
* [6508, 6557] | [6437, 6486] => 1.05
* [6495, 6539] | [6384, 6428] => 1.11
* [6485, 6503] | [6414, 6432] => 1.11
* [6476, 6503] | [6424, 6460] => 1.11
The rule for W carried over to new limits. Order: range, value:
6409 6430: 16.2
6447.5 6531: 17.1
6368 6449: 16.3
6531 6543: 17.3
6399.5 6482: 16.5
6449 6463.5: 16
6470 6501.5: 17.1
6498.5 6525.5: 17.5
